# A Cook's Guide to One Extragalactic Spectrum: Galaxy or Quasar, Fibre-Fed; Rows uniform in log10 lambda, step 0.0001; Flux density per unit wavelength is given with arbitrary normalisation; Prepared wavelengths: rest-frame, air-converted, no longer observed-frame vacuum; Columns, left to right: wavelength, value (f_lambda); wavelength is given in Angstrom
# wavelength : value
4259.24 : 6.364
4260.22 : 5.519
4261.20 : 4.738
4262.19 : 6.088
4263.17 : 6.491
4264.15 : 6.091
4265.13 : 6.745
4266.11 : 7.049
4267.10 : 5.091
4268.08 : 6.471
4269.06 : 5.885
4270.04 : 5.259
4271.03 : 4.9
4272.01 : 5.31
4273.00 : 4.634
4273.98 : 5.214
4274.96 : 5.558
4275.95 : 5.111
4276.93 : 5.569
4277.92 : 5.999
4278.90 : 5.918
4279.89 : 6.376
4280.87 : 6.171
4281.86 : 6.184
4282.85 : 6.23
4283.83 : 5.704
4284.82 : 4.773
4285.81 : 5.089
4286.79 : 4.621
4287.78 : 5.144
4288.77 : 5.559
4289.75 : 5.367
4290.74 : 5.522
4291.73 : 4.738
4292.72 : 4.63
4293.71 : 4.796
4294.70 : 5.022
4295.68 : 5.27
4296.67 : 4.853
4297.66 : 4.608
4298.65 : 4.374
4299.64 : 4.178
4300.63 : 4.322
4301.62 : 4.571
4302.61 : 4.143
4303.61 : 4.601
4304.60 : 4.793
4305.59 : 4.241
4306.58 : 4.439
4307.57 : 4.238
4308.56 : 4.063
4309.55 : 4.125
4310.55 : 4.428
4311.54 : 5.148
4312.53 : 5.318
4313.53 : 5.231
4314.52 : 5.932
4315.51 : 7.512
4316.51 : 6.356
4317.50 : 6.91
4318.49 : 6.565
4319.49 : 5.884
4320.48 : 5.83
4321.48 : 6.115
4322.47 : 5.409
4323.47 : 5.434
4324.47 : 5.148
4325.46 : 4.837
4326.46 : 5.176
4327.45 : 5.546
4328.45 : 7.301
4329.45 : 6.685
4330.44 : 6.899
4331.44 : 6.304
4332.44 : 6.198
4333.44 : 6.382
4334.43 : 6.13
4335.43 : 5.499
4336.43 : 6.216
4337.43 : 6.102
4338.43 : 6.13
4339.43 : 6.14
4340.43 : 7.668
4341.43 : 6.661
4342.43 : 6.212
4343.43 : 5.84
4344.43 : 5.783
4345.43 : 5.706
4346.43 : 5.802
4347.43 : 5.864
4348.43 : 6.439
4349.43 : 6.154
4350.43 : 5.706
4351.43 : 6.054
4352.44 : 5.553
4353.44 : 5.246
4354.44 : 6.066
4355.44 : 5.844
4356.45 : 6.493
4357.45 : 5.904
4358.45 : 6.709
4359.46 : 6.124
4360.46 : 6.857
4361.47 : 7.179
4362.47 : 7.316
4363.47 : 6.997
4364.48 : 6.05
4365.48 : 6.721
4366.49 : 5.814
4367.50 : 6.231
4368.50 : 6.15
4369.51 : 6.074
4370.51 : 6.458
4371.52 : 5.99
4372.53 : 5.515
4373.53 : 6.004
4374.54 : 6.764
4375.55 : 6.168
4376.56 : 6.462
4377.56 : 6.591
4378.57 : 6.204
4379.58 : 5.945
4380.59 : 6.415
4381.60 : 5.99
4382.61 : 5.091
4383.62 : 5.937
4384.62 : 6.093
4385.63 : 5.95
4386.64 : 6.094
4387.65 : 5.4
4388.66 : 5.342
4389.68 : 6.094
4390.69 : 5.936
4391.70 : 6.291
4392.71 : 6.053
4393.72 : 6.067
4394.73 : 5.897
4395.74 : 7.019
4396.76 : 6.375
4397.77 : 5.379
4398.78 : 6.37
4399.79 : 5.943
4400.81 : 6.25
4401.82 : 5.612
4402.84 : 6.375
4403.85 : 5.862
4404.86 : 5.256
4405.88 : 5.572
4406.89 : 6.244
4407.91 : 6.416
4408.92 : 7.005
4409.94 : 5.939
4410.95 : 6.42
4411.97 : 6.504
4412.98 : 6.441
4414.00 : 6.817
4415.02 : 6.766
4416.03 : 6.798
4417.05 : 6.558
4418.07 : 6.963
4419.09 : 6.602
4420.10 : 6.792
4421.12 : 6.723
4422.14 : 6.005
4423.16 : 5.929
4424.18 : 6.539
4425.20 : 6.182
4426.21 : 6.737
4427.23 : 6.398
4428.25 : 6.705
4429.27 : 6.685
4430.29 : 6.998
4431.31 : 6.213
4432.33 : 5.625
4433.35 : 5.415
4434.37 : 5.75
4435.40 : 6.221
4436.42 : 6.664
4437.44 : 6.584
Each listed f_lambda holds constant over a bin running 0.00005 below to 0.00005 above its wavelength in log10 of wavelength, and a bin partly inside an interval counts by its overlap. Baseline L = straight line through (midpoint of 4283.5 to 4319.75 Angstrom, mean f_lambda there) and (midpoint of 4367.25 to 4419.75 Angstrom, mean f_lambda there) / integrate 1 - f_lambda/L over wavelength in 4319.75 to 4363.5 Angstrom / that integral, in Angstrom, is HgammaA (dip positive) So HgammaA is -4.6 Angstrom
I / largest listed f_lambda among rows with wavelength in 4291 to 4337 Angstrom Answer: 7.512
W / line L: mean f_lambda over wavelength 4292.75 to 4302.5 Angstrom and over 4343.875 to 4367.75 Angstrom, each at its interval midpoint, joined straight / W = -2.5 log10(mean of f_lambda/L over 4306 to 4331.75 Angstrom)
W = -0.083 mag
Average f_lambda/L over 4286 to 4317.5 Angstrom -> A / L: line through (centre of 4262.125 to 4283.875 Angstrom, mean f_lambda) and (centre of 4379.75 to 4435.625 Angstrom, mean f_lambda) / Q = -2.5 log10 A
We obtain 0.194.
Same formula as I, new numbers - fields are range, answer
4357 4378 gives 7.316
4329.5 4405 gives 7.668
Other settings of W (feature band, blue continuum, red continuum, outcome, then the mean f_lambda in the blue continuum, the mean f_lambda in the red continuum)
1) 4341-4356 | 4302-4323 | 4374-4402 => -0.050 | 5.3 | 6.07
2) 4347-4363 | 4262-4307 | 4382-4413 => -0.085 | 5.29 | 6.03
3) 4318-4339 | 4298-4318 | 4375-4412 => -0.150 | 4.95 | 6.06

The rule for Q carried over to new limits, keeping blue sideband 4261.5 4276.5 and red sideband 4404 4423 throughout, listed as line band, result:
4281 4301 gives 0.148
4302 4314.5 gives 0.267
